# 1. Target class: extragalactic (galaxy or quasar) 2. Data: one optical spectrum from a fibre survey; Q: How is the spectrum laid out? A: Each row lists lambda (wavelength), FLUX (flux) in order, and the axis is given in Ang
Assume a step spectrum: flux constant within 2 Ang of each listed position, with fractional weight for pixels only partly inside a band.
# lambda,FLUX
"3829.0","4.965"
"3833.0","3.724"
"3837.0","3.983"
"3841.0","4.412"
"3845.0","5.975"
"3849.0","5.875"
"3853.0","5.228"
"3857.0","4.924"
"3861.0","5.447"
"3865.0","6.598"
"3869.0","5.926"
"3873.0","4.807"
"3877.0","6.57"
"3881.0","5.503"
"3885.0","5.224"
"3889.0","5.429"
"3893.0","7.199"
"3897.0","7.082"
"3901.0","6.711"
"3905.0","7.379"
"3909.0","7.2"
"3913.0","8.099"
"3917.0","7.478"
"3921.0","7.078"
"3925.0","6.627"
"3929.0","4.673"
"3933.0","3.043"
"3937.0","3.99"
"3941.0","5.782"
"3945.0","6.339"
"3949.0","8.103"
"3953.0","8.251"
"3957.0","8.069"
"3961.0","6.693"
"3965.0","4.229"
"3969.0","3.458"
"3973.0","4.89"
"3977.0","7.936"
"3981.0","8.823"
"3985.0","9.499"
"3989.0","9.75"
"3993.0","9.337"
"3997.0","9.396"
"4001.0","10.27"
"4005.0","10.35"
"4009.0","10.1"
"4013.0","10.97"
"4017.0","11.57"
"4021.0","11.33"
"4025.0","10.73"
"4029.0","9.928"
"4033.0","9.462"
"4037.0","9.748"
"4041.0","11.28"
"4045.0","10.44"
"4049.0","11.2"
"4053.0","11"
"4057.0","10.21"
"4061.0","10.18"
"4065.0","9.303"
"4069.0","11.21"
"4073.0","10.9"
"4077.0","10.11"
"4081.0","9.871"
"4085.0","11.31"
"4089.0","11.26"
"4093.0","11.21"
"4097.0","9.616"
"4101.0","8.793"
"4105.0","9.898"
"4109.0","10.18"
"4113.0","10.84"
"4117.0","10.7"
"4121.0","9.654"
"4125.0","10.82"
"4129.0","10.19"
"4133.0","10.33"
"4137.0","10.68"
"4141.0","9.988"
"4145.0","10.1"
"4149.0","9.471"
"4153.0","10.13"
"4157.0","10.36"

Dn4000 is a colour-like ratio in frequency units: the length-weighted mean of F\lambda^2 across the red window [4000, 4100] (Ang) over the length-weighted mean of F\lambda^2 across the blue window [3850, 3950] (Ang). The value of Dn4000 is 1.87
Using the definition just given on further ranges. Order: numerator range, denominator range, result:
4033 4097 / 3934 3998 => 1.57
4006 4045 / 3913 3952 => 1.82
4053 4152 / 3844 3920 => 1.83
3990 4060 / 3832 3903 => 2.01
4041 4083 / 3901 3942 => 1.82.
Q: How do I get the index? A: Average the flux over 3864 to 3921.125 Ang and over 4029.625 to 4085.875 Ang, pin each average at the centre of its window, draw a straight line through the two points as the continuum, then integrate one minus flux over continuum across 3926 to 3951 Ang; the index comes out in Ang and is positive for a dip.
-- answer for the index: 7.4 Ang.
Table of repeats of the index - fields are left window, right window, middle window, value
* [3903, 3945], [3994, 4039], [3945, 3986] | 5.6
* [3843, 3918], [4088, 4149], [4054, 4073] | -2.1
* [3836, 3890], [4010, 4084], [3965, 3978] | 5.3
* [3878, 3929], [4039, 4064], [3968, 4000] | 2.8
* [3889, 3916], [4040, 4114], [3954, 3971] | 5.1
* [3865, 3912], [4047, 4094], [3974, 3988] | 0.0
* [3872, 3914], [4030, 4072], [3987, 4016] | -2.8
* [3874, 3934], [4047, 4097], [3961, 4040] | -1.1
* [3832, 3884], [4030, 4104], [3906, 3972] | 9.4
